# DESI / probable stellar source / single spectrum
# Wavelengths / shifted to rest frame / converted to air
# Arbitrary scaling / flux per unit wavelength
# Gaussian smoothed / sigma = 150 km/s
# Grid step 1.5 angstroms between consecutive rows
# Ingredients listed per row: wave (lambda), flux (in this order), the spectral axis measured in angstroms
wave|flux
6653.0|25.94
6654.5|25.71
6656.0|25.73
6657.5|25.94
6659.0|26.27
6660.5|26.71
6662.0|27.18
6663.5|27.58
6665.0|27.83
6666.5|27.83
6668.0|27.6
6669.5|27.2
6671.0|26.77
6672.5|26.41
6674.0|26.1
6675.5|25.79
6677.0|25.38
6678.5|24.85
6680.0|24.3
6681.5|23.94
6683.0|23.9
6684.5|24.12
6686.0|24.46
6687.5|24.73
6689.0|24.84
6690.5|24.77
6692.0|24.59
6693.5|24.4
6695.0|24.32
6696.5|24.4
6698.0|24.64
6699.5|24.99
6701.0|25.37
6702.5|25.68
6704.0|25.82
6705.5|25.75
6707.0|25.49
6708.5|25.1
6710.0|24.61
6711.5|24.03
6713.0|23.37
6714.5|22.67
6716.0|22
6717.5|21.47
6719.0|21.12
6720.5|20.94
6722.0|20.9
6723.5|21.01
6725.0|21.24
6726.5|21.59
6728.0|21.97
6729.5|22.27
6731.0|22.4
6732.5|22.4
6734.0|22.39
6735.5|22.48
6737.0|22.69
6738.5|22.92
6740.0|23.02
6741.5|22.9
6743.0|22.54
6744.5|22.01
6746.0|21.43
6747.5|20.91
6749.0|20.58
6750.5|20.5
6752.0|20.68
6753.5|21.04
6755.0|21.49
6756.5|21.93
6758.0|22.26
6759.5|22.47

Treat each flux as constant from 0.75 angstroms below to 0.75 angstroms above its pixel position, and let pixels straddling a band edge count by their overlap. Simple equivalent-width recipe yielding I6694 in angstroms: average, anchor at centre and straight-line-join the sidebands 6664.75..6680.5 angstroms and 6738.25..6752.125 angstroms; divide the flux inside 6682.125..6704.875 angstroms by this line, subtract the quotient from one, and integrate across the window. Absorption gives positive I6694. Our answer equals 0.3 angstroms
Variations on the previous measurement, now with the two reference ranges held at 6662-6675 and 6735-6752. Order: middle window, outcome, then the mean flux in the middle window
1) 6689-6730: 1.32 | 23.5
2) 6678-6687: 0.66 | 24.3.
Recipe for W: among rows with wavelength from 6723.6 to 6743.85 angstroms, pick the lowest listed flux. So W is 21.24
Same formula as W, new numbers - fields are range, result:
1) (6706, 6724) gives 20.9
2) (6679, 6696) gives 23.9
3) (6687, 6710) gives 24.32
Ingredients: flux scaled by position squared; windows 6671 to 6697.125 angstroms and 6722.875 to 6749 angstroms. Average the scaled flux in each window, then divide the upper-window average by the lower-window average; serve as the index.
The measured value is 0.90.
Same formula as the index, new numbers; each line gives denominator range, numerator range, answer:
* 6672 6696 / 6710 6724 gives 0.90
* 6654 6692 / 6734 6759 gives 0.87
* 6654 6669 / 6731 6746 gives 0.86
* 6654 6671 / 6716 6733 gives 0.82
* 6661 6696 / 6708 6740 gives 0.89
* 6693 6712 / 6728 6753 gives 0.89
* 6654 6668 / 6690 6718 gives 0.92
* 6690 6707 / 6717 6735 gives 0.87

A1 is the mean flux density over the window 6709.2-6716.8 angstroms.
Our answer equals 23.3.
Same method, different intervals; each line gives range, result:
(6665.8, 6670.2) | 27.5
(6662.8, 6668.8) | 27.7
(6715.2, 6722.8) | 21.3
